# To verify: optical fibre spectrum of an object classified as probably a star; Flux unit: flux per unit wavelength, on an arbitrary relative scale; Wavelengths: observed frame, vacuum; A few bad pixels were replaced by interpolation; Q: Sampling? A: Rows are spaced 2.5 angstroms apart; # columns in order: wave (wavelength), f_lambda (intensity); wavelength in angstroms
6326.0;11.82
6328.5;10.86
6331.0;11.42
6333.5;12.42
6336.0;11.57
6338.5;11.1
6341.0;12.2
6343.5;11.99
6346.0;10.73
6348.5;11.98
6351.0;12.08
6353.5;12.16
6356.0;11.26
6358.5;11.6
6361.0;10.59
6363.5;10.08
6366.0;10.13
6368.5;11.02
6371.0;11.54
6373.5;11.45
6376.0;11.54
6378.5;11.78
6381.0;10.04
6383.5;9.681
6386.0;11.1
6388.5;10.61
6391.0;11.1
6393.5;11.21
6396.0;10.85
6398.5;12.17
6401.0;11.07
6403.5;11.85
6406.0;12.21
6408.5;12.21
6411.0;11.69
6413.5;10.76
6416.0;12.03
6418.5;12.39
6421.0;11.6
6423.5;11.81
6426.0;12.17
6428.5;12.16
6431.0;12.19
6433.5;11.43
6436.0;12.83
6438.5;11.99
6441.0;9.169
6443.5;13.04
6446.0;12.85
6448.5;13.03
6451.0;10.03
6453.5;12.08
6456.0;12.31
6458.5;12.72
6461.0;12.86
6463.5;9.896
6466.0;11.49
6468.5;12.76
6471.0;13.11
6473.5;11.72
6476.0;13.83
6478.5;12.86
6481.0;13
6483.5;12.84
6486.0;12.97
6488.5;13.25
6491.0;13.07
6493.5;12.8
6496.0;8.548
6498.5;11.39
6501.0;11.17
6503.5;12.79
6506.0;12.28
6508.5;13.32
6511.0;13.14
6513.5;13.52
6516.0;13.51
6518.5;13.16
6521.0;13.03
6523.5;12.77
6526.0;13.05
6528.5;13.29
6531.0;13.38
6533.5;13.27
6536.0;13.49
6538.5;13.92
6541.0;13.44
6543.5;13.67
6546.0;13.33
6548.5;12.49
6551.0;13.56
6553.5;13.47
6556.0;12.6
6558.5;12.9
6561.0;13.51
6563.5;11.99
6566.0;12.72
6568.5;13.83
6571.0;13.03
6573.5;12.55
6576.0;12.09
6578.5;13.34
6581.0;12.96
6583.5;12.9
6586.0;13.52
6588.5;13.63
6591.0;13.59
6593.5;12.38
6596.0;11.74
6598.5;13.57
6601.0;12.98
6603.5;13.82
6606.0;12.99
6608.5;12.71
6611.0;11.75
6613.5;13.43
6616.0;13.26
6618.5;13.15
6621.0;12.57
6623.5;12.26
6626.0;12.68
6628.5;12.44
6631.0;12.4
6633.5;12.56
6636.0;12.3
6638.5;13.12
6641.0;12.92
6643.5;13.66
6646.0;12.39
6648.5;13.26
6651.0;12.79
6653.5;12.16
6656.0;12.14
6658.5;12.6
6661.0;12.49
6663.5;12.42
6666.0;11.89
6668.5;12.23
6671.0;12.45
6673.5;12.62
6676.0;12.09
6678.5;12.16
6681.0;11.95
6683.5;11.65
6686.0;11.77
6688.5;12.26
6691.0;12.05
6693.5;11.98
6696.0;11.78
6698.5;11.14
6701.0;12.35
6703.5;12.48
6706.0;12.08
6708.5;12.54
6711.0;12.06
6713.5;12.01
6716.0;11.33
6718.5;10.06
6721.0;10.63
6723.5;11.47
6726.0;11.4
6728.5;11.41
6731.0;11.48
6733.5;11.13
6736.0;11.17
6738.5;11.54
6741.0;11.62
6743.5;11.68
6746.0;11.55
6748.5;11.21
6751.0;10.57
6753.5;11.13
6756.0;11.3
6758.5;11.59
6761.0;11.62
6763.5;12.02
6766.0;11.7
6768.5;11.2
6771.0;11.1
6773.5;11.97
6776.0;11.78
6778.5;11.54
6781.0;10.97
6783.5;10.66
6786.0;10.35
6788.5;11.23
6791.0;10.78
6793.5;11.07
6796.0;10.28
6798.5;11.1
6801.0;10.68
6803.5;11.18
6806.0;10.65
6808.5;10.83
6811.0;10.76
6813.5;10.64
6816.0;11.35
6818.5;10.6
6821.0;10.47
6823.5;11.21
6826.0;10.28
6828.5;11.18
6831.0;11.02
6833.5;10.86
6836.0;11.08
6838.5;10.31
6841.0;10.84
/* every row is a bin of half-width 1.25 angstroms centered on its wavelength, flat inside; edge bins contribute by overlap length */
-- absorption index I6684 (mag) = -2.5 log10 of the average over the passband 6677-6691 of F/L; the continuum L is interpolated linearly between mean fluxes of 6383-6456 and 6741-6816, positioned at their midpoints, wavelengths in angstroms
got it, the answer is -0.064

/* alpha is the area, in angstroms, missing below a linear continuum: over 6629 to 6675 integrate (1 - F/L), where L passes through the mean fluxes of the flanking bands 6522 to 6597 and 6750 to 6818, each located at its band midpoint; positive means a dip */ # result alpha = -1.1 angstroms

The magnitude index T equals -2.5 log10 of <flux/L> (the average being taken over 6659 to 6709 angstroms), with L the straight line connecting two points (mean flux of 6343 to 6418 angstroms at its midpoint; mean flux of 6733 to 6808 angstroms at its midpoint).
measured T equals -0.08 mag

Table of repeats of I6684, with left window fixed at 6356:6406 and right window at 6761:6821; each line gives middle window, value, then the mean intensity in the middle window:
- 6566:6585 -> -0.17 mag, 12.9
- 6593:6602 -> -0.15 mag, 12.7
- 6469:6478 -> -0.17 mag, 12.9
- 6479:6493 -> -0.18 mag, 13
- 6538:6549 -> -0.21 mag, 13.4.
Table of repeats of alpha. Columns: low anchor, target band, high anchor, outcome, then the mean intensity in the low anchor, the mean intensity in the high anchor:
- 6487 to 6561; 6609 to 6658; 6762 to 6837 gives -2.2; 12.9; 11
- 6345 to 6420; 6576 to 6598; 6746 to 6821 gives -3.5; 11.3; 11.1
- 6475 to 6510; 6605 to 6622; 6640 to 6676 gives -0.4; 12.4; 12.6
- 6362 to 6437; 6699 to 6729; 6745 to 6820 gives -1.3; 11.4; 11.1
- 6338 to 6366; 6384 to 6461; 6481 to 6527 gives 1.3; 11.4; 12.6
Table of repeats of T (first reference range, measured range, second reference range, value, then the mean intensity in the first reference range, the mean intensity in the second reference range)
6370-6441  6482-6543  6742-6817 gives -0.13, 11.5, 11.2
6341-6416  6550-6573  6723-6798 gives -0.16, 11.3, 11.3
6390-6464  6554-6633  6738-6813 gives -0.12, 11.8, 11.2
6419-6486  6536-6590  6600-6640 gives -0.05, 12.2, 12.8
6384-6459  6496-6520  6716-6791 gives -0.08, 11.7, 11.3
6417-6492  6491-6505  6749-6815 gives 0.05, 12.2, 11.1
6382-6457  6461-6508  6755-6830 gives -0.06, 11.6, 11.1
